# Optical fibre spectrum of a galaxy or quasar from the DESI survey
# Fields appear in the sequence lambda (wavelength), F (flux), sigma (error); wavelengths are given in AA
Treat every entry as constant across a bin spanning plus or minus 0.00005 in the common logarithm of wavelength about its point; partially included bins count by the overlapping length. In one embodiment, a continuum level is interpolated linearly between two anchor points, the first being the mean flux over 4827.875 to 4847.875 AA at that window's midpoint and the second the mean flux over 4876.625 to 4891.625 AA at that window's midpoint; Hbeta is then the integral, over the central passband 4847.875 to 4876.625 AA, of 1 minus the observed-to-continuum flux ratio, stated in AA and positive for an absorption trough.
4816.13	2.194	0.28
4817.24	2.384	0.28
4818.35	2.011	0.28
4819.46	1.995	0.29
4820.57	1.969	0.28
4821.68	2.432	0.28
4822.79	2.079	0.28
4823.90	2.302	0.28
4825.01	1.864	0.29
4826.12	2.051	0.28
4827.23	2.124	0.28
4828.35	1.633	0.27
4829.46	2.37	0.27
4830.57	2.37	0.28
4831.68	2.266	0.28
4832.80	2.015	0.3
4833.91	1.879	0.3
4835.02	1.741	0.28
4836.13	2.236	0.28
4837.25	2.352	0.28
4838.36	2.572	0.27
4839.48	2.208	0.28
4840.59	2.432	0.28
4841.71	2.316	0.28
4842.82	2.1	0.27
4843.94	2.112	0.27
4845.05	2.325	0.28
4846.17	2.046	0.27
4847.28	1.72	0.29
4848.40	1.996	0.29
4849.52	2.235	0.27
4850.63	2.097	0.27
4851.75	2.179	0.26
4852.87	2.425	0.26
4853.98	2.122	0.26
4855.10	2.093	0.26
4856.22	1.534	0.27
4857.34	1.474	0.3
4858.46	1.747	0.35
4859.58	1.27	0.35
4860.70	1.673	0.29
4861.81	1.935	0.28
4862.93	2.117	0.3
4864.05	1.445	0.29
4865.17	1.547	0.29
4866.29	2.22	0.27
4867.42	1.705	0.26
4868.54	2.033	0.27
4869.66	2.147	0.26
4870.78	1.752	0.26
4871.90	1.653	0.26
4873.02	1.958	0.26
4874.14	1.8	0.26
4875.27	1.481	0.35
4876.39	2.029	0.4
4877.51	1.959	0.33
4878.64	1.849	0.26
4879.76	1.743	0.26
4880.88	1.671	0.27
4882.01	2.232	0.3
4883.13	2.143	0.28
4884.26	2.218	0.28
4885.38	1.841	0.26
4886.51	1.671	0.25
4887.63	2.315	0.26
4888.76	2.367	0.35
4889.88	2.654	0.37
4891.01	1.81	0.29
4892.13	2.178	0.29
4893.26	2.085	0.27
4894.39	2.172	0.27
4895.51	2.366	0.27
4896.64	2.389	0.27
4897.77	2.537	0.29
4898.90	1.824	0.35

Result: 3.1 AA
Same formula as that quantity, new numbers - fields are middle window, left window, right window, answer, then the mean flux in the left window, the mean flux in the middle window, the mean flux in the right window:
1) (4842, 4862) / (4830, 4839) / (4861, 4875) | 0.56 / 2.18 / 1.95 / 1.85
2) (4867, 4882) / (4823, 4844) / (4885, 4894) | 2.01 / 2.15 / 1.85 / 2.12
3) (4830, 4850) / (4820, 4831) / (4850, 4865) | -1.67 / 2.12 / 2.16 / 1.85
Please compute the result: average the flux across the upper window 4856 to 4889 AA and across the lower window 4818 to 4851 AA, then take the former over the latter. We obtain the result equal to 0.9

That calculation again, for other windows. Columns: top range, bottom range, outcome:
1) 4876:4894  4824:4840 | 0.96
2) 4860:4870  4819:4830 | 0.89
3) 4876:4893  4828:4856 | 0.95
